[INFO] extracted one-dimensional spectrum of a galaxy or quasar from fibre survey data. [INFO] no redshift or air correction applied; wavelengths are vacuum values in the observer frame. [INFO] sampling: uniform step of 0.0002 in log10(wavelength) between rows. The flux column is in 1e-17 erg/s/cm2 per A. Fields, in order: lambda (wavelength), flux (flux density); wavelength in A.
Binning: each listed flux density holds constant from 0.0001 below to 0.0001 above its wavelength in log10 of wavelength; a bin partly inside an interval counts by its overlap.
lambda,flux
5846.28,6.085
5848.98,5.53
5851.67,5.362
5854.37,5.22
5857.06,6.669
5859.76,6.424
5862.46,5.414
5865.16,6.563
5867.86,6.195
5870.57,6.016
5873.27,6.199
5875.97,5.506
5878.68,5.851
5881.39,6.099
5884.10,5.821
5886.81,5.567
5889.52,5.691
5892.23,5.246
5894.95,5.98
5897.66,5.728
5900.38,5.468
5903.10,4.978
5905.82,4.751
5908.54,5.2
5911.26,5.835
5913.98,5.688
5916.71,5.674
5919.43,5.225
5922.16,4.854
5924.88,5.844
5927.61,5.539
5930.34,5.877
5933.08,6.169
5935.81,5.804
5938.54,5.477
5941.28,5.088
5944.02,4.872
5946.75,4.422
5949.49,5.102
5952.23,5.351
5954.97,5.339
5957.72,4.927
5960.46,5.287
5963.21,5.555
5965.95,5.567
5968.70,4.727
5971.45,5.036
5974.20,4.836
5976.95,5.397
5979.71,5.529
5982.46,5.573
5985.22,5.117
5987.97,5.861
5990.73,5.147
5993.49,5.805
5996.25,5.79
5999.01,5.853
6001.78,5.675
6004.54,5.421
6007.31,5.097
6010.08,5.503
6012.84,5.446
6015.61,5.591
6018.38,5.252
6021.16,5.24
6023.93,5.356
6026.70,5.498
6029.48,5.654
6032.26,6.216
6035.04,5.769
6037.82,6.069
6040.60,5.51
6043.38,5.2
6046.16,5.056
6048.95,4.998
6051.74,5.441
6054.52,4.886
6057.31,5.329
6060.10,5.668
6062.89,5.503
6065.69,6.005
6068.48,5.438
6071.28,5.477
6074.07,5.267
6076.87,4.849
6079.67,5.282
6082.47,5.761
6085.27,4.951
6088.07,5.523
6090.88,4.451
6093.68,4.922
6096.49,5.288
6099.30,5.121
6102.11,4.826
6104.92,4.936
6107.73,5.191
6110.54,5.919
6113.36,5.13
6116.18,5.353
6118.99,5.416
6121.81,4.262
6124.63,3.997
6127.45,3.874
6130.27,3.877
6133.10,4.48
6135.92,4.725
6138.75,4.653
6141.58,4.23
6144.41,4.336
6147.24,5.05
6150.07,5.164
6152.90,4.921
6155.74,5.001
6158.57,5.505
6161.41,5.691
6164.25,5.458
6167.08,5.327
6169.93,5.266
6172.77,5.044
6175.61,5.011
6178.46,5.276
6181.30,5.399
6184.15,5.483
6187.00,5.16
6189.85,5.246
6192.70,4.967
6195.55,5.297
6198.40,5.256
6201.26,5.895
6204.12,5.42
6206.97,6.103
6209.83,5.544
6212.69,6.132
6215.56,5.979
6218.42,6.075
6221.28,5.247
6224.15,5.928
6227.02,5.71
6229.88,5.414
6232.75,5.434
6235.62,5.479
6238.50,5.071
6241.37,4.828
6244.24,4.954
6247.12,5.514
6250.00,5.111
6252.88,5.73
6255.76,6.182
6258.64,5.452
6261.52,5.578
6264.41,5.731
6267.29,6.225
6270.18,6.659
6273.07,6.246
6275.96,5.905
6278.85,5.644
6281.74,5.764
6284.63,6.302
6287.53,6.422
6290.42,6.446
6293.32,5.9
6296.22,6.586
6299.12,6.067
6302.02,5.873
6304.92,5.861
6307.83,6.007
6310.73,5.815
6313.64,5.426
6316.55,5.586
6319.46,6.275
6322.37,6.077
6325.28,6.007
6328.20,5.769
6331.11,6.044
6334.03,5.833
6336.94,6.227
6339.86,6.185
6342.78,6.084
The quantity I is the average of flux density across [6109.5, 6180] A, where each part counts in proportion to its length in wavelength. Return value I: 4.91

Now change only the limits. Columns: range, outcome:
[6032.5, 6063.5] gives 5.43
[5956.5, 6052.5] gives 5.43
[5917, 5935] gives 5.6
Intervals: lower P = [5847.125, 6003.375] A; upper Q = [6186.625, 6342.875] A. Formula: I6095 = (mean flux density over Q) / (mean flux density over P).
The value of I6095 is 1.0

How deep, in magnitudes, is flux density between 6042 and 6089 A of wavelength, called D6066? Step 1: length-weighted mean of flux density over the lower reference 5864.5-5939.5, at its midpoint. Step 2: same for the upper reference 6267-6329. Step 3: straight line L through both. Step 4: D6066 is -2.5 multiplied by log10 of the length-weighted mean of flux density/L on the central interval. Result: 0.10 mag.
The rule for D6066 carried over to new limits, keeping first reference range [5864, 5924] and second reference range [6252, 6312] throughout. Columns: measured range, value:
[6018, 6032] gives 0.06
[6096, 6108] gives 0.16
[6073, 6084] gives 0.10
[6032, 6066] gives 0.06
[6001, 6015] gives 0.06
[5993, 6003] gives -0.01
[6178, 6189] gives 0.11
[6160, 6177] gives 0.12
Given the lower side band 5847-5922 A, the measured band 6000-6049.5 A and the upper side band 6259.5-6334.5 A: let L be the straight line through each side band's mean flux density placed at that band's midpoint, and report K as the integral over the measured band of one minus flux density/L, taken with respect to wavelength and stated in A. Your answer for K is 2.6 A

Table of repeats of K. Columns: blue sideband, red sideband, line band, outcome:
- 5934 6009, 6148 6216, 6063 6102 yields 0.79 A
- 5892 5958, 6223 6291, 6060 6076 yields 0.02 A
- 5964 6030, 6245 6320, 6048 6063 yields 0.60 A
